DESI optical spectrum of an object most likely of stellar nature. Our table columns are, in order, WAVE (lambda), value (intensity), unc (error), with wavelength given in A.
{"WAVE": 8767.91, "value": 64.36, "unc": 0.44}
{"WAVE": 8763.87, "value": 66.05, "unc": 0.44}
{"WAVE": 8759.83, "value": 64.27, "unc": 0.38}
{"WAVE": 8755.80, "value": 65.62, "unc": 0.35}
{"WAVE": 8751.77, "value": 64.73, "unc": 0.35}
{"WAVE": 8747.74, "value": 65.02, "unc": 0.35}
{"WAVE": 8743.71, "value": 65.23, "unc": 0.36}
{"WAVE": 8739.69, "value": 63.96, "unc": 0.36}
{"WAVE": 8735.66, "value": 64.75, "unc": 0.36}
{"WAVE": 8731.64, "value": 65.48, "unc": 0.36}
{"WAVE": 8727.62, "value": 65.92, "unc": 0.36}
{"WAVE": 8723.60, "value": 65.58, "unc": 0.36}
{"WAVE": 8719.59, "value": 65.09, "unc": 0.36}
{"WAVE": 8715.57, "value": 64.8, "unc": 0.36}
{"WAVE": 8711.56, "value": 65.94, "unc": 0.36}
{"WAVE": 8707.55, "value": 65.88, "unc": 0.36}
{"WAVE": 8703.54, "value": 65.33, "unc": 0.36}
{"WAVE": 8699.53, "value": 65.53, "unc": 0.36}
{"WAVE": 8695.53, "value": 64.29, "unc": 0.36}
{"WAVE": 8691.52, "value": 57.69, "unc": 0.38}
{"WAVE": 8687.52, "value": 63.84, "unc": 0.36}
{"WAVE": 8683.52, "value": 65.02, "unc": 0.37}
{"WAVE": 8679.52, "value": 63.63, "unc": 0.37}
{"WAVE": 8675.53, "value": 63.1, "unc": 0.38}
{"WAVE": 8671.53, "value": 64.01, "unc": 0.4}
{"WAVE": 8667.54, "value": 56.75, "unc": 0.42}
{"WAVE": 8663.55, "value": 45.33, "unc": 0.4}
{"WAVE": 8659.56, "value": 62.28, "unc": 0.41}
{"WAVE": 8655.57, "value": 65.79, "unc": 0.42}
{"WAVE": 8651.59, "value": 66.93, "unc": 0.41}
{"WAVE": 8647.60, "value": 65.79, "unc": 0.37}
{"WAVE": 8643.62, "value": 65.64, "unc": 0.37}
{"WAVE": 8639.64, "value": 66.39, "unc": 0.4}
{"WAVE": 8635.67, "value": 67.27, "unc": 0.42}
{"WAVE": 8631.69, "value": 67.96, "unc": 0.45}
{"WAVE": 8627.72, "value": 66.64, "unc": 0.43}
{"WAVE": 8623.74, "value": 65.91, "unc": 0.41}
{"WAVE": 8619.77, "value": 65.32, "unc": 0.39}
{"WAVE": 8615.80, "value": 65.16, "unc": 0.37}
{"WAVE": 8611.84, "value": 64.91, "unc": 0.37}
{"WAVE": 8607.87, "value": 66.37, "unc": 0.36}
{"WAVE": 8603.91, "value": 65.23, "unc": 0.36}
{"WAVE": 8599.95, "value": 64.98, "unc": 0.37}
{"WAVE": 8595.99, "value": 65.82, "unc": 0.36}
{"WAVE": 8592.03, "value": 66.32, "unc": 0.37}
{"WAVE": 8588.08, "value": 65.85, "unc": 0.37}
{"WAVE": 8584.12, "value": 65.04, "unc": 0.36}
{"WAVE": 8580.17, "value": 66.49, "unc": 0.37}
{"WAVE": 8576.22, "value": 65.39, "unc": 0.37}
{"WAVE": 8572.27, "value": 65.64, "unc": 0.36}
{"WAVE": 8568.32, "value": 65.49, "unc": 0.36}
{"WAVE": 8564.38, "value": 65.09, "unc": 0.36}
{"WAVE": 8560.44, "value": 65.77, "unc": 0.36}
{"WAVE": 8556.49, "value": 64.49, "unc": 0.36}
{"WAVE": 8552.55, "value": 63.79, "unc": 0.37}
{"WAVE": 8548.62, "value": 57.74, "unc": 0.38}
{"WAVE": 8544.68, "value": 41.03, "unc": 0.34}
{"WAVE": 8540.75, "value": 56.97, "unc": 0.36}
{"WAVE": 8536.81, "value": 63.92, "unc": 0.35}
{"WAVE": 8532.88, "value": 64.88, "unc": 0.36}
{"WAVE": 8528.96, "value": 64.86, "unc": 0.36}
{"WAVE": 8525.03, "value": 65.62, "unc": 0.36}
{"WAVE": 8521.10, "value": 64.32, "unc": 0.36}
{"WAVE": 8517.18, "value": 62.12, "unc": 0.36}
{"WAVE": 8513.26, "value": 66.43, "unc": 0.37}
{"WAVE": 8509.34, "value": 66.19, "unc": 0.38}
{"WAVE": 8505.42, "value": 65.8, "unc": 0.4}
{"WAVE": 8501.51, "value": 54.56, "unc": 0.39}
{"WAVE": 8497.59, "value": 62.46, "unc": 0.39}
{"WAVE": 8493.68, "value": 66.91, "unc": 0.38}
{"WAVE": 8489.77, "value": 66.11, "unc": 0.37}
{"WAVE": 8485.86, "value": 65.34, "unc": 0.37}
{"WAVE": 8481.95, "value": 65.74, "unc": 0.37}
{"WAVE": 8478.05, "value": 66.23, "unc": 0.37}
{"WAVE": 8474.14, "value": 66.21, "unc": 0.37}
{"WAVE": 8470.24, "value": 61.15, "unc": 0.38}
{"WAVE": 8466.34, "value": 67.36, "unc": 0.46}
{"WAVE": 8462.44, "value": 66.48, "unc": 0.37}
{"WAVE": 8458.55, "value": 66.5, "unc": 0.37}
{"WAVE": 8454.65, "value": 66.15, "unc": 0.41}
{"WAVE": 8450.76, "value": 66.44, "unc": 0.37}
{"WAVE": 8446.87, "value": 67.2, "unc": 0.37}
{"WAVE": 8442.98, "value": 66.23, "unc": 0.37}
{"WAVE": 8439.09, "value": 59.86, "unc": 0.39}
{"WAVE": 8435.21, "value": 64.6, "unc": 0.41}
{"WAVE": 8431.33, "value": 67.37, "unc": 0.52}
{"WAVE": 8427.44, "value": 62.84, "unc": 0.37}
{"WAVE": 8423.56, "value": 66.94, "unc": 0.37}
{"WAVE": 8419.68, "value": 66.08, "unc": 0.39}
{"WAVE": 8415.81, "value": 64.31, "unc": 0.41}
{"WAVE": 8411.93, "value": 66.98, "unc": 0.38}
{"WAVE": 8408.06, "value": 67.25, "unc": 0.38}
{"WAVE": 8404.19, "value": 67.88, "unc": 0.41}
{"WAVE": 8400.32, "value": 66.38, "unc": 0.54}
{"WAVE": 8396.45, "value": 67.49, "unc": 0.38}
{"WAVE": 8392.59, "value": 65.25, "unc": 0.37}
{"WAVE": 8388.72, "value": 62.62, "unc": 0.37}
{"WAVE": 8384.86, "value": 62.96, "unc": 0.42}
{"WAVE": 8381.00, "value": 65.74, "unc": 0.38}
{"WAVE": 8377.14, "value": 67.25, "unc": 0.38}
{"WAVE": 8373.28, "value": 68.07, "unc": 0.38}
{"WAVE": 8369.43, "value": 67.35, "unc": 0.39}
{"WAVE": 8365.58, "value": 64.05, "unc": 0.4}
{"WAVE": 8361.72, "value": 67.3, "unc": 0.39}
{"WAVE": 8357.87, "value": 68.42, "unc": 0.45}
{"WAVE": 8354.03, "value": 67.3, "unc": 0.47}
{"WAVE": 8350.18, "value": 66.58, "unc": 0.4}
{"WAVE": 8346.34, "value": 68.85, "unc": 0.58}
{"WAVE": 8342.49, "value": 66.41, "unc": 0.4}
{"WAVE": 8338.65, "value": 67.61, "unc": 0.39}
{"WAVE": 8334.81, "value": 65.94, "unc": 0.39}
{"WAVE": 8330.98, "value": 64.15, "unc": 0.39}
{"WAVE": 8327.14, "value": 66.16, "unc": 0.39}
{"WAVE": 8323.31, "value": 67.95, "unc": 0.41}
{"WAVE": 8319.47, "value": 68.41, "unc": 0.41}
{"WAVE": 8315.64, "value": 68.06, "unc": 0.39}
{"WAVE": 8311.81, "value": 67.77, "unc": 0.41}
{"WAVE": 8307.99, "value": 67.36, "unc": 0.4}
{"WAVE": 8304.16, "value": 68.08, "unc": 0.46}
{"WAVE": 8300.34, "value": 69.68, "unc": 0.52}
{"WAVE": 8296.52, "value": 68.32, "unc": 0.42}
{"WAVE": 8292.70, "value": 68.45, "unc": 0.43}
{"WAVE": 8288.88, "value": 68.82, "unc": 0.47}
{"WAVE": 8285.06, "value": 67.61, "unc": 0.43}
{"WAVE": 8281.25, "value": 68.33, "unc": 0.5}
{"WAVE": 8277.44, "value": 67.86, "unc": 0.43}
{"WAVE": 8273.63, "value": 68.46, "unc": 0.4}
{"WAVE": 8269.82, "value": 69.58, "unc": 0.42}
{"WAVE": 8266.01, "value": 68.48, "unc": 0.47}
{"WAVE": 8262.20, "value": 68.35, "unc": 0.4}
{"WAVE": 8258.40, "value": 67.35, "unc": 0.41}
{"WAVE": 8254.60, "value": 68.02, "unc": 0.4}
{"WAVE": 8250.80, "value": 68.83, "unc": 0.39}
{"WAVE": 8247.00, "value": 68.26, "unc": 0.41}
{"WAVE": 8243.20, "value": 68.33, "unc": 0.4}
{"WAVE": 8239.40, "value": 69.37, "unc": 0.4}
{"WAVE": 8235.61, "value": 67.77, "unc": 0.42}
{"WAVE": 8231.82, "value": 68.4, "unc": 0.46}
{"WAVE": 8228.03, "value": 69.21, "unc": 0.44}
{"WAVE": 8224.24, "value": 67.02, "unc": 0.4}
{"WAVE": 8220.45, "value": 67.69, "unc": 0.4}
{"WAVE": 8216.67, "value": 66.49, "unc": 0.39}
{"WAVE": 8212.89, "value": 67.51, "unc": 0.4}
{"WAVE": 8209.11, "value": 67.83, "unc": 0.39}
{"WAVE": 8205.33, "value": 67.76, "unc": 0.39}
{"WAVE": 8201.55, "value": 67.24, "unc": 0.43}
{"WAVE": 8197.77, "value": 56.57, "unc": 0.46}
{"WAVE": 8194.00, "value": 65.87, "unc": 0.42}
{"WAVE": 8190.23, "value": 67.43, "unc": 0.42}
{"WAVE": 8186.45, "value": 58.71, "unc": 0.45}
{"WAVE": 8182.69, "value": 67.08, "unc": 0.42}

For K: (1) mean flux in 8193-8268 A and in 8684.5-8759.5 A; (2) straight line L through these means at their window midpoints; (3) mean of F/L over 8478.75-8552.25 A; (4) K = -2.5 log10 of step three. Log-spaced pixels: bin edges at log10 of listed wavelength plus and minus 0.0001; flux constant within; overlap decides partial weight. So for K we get 0.06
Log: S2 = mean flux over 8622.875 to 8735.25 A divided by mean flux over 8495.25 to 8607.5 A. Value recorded 1.01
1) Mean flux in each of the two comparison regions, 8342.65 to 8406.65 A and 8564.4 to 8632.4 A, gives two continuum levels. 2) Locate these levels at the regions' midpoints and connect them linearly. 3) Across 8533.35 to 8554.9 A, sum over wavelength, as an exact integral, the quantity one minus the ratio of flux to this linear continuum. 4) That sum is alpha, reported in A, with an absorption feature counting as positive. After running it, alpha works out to 2.79 A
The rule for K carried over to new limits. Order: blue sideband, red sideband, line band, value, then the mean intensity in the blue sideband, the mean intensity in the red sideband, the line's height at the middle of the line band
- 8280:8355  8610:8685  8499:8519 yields 0.04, 67.6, 63.9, 65.4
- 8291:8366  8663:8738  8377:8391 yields 0.04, 67.4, 63.4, 66.8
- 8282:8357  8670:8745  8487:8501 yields 0.04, 67.6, 64.5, 66.2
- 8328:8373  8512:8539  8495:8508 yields 0.06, 66.8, 64.5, 64.8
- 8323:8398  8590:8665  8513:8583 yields 0.04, 66.3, 64.9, 65.3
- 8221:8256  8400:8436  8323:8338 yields 0.02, 68.3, 66.1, 67.2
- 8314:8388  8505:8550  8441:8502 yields -0.04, 66.7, 61.6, 63.2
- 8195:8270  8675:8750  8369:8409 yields 0.01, 67.4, 64.6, 66.5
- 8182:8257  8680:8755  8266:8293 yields -0.03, 66.8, 64.7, 66.5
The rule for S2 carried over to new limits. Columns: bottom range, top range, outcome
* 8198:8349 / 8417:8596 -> 0.95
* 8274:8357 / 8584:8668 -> 0.95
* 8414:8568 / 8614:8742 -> 1.00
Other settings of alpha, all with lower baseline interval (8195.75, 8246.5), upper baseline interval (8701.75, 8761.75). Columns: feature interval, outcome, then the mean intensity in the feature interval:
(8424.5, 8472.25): 0.7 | 65.2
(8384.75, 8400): 0.3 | 65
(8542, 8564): 2.3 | 59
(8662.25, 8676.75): 1.7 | 57.6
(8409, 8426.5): 0.1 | 66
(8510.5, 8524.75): 0.3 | 64.5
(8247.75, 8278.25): -0.7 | 68.4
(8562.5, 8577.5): 0.1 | 65.4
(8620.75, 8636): -0.3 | 66.8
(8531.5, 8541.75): 0.6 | 62.2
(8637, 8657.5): -0.2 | 66.2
